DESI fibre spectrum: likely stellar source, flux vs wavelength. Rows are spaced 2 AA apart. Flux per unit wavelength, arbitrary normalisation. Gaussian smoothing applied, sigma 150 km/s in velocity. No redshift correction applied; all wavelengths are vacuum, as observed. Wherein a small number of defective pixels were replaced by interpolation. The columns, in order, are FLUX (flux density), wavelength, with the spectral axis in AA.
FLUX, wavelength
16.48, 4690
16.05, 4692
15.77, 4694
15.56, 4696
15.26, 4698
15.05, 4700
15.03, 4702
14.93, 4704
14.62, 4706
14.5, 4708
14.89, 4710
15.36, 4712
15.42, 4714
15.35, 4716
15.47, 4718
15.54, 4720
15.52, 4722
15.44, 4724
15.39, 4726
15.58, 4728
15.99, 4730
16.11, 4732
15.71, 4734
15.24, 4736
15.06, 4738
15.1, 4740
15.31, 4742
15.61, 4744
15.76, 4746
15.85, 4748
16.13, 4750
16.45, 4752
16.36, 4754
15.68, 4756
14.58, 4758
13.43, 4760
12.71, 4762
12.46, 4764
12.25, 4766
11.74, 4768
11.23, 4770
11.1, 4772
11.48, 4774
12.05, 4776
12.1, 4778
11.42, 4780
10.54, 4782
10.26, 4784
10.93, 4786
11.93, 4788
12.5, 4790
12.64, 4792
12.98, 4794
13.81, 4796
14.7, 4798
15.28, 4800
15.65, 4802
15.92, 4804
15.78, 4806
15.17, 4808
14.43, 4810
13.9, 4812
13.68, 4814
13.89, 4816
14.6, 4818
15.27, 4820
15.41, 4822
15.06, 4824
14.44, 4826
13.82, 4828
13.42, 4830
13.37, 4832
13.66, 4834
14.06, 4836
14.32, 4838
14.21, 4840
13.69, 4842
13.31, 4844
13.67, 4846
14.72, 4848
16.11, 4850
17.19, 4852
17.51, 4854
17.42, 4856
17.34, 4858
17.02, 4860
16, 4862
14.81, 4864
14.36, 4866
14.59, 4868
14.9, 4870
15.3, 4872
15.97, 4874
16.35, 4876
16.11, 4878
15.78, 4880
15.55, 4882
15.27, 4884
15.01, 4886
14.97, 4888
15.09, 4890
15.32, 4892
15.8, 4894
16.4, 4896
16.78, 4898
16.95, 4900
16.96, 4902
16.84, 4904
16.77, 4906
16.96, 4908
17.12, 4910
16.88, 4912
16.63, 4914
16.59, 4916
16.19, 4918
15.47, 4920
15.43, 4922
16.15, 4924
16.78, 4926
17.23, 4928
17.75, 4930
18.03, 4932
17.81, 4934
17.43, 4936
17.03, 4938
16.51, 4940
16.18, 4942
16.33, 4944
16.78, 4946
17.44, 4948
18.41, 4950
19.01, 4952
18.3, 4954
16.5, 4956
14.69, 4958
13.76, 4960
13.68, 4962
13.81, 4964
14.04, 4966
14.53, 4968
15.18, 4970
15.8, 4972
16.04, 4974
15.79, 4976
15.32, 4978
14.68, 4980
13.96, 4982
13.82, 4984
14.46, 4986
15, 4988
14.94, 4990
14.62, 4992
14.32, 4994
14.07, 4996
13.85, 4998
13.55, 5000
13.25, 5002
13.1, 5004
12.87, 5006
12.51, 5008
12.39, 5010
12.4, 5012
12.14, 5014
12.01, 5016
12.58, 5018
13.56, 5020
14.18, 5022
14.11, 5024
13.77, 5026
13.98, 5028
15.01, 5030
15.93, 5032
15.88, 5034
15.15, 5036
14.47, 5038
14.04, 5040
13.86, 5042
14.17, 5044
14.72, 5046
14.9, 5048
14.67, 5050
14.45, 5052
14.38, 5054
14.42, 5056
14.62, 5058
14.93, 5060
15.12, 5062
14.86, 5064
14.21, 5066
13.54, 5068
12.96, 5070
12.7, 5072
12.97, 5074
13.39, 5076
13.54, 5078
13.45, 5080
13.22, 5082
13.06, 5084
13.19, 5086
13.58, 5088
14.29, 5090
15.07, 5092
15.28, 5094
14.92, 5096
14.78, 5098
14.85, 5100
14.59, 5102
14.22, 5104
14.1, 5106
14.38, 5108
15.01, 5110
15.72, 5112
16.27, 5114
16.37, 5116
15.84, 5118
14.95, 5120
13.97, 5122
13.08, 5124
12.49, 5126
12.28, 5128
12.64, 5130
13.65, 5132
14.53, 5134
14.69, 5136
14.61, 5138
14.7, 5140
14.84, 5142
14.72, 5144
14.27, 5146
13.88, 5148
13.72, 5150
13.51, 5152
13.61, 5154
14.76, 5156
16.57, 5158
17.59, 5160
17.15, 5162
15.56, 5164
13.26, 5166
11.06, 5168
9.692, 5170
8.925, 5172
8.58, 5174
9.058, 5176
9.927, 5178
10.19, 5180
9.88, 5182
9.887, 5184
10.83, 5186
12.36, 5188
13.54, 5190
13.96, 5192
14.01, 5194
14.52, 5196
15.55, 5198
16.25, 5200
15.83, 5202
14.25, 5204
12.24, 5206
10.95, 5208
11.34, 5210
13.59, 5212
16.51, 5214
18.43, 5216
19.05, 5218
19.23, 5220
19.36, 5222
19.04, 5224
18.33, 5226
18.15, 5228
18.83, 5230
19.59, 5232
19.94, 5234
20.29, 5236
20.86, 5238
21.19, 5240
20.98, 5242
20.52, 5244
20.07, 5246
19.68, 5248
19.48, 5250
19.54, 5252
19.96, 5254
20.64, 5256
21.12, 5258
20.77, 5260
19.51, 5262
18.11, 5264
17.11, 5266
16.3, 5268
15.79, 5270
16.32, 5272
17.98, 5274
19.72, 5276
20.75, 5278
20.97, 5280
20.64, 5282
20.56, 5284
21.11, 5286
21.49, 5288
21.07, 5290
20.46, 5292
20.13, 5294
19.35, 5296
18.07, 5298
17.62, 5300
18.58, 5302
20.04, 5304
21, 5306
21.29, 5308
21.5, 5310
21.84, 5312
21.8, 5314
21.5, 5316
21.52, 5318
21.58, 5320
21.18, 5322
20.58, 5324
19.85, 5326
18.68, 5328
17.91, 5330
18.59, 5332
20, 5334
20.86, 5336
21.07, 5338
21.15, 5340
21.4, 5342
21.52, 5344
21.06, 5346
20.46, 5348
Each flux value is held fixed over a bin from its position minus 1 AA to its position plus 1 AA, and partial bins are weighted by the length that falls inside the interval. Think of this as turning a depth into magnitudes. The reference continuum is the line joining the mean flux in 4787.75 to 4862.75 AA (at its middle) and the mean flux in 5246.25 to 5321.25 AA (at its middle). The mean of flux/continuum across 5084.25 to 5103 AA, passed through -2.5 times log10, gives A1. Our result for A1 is 0.22 mag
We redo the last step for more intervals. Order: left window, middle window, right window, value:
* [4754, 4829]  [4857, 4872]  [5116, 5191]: -0.17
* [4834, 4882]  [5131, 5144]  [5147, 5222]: -0.05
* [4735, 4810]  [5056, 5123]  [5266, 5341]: 0.21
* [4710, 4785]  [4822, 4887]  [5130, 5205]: -0.08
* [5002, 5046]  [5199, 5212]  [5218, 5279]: 0.33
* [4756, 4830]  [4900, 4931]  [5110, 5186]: -0.24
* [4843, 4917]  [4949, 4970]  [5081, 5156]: -0.02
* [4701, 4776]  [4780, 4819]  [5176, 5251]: 0.10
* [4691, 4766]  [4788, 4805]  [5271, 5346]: 0.13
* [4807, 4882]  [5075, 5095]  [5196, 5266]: 0.22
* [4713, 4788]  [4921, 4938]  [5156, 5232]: -0.20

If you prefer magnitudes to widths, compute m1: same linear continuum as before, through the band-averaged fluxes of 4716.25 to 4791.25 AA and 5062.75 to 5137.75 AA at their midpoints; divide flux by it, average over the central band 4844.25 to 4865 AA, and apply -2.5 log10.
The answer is -0.15 mag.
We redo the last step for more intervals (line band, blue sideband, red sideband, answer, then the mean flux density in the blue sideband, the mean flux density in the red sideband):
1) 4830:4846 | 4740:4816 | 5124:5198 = -0.02 mag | 13.6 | 13.1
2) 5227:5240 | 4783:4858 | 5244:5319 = -0.03 mag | 14.3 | 19.8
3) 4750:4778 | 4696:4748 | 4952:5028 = 0.15 mag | 15.3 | 14.2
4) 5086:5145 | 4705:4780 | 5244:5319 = 0.25 mag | 14.5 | 19.8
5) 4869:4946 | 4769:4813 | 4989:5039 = -0.21 mag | 13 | 13.8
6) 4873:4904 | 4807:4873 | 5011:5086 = -0.09 mag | 14.9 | 14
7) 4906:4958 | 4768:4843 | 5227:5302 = -0.12 mag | 13.5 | 19.6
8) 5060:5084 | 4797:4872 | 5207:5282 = 0.24 mag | 14.9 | 18.7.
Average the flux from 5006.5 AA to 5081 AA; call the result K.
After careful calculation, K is 13.9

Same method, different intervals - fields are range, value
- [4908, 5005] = 15.7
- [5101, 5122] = 15.1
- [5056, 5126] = 14.3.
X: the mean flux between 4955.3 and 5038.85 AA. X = 14.2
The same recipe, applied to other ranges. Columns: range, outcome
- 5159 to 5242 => 14.9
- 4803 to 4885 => 15.1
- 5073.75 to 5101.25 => 14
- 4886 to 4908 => 16.2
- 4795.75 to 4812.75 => 15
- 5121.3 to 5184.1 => 13.1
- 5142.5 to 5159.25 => 14.4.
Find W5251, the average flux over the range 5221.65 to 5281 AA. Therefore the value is 19.4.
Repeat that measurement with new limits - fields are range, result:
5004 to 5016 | 12.5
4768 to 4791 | 11.4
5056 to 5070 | 14.4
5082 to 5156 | 14.3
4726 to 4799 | 13.7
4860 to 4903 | 15.7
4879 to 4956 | 16.6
